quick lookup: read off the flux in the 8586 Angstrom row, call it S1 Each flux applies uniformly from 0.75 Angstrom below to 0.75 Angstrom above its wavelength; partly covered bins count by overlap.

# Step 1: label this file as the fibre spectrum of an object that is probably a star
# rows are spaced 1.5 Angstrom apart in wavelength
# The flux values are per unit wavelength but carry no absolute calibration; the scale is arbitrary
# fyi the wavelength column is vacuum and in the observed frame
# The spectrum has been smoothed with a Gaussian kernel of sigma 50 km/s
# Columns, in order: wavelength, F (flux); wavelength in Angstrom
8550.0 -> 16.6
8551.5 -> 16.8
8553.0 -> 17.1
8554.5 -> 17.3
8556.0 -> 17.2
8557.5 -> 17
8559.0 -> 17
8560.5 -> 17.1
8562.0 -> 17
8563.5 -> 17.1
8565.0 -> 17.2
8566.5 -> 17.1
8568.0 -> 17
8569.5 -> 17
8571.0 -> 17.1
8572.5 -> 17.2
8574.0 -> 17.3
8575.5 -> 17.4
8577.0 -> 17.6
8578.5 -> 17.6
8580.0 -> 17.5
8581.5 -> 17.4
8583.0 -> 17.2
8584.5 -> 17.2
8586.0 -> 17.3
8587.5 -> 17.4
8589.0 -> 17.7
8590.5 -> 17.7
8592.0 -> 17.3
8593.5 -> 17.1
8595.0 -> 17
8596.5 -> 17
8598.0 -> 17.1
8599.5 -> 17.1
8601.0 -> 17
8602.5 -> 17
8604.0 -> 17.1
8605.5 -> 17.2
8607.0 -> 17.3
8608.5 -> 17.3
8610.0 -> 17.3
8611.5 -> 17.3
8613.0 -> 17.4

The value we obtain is 17.3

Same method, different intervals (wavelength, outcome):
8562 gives 17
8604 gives 17.1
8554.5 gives 17.3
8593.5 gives 17.1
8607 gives 17.3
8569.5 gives 17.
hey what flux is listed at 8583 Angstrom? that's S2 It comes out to 17.2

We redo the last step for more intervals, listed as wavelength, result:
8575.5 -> 17.4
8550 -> 16.6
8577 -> 17.6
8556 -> 17.2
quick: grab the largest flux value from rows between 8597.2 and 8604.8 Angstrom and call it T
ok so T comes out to 17.1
